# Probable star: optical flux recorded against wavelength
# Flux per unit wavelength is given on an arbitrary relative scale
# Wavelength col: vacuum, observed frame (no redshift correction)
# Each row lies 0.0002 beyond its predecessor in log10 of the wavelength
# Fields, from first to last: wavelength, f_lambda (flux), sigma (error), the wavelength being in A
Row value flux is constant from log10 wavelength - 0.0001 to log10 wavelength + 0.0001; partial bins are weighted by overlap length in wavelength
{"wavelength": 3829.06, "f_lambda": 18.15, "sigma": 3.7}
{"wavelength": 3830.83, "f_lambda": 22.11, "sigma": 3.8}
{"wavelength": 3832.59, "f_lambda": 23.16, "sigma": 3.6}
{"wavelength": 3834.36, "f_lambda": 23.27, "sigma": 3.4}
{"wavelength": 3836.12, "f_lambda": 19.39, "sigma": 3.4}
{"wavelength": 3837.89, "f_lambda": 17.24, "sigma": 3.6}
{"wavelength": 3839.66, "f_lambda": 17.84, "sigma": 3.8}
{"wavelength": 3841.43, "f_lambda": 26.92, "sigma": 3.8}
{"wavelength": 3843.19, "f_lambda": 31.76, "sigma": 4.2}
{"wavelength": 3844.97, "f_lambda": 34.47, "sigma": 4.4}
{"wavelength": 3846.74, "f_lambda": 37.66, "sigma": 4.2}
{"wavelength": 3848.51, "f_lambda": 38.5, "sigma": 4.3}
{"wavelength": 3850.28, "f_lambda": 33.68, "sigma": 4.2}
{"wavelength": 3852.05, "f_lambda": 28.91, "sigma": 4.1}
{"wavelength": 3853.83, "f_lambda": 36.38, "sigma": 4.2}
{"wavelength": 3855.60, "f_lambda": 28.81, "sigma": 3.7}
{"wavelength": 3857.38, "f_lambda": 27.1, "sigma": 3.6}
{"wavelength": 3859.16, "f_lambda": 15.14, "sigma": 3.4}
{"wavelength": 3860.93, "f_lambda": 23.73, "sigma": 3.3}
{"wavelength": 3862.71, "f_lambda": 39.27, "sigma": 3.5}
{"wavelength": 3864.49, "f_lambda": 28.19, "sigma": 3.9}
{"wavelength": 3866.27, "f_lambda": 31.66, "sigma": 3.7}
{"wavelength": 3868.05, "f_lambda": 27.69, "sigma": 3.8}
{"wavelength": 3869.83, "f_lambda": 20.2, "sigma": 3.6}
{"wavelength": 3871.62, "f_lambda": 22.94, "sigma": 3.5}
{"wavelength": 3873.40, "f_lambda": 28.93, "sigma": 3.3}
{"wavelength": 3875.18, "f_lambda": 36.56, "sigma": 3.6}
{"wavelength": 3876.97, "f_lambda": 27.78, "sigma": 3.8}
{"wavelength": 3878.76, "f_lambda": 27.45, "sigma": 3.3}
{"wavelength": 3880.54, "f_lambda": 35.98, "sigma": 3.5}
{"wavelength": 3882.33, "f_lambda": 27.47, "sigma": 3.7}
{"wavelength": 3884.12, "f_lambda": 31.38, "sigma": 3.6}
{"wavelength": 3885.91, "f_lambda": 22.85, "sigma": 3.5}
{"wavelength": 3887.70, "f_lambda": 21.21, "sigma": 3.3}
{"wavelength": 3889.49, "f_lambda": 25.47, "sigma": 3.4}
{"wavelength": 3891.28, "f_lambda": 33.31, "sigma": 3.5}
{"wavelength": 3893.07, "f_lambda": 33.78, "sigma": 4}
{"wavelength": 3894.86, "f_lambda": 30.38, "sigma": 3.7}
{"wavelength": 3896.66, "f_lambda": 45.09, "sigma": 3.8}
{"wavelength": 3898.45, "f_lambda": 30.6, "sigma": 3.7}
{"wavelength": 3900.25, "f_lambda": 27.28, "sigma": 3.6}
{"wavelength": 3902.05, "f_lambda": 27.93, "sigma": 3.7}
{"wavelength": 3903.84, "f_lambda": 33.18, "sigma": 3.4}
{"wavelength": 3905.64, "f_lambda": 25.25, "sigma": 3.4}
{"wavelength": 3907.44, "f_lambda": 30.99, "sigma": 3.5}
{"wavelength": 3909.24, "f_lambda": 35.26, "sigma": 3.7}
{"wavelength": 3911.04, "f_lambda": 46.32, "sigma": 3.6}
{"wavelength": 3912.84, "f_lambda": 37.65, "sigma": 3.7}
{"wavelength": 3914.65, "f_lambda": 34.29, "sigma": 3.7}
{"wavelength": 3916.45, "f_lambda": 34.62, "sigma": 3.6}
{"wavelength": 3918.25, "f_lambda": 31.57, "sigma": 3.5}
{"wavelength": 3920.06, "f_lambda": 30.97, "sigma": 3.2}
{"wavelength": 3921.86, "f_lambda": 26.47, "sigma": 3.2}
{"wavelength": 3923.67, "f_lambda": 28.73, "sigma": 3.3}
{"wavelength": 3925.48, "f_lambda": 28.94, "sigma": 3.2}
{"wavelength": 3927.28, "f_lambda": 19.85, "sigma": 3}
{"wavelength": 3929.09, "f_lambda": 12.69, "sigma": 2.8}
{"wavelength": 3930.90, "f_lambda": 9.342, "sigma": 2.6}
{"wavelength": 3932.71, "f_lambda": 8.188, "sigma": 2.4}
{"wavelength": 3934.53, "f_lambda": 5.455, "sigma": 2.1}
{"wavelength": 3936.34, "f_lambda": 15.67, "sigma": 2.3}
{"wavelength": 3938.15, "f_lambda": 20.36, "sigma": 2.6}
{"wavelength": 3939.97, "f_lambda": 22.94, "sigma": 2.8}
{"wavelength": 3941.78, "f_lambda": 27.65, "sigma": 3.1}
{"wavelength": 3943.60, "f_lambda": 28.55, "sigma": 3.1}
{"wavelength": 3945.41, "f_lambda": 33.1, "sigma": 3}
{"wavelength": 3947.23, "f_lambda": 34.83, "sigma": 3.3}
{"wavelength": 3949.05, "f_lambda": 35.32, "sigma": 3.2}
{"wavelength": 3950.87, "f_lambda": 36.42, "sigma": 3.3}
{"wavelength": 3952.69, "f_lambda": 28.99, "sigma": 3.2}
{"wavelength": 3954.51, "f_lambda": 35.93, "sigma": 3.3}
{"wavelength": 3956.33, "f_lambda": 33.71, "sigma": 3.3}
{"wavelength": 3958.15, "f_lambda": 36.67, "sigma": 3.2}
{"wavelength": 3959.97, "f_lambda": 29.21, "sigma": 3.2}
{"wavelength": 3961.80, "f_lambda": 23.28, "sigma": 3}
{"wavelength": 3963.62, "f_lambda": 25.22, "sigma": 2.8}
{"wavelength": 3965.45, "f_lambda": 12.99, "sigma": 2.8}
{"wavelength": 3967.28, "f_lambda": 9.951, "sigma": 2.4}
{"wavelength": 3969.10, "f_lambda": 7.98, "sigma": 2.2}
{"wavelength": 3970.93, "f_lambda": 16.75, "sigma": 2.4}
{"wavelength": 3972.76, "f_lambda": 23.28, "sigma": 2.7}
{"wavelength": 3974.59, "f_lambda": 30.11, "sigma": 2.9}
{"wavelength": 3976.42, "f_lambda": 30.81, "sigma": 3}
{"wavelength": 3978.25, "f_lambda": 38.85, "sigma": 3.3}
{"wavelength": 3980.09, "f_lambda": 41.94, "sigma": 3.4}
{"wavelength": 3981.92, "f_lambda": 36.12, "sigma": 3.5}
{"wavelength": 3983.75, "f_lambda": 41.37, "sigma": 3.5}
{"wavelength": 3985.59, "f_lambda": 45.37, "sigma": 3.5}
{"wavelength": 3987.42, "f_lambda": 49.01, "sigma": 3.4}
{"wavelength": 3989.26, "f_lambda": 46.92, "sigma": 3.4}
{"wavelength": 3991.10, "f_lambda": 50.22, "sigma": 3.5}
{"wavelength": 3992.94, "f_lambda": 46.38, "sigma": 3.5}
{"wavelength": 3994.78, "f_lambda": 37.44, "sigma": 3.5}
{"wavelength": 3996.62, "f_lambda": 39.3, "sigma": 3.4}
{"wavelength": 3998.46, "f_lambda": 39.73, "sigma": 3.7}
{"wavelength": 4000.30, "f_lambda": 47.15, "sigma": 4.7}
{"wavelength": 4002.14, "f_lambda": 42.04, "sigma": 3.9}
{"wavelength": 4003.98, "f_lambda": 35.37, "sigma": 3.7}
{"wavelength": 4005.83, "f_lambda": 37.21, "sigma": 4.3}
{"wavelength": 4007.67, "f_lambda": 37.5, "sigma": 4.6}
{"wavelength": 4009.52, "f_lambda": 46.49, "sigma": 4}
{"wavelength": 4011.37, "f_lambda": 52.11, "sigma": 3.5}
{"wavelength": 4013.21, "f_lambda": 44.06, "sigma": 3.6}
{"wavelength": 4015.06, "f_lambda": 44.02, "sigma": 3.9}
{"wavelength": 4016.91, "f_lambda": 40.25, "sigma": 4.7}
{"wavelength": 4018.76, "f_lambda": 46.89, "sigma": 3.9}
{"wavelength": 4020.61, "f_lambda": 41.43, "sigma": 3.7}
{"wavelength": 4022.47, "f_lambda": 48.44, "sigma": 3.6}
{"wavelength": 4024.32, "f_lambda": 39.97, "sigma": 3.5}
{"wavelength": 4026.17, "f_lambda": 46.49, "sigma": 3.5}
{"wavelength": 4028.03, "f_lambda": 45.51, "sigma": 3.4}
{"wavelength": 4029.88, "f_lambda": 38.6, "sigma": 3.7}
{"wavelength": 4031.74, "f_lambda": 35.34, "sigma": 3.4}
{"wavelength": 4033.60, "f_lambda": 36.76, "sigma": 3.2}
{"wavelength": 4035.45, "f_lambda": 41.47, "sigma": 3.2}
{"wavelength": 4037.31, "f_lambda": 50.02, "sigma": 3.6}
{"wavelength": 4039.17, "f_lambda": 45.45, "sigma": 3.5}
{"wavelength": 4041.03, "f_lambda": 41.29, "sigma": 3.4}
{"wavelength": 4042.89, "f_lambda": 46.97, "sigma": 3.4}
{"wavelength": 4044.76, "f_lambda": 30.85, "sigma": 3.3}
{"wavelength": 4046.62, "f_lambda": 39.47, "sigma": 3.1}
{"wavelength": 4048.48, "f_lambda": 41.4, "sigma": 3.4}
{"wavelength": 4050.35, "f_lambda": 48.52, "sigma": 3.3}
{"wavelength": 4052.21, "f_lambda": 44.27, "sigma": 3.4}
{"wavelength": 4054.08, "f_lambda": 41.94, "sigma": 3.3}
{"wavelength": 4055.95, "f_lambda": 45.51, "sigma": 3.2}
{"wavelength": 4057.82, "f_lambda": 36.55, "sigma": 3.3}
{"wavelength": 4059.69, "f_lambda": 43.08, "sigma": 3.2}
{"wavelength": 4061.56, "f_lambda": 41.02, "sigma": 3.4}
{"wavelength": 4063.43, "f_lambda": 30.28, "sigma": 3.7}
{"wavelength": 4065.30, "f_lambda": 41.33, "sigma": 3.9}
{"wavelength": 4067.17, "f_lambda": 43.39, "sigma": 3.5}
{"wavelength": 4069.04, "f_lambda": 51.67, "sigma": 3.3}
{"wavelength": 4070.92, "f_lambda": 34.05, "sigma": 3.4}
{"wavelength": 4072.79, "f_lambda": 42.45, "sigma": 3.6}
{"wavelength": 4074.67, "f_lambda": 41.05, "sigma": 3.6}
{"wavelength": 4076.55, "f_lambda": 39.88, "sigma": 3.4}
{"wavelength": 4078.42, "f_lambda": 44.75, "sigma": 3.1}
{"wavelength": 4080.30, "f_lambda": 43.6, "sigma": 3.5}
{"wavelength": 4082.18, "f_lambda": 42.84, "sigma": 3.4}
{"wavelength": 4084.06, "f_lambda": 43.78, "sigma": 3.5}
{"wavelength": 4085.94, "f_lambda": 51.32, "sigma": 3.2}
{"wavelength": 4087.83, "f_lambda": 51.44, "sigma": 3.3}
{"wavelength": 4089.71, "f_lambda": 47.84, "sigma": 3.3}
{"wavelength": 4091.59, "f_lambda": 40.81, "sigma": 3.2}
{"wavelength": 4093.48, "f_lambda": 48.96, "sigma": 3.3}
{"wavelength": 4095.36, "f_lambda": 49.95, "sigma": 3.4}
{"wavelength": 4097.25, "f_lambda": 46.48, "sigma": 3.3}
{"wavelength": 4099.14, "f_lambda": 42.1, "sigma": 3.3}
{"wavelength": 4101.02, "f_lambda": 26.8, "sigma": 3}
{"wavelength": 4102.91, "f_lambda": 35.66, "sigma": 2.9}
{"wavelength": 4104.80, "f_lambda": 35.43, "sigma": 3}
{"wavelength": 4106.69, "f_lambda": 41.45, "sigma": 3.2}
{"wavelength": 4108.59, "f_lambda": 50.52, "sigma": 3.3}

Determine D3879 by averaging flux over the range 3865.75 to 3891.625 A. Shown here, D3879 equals 27.9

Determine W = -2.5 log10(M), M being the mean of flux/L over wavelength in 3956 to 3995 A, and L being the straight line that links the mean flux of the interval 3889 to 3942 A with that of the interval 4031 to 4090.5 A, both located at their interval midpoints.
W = 0.05 mag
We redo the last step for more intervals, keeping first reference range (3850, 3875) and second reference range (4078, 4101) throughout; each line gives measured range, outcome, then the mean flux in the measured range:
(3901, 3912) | -0.05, 33.1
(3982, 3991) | -0.20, 45.2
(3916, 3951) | 0.36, 24.2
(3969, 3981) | 0.28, 28.4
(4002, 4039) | -0.06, 42.6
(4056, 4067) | 0.10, 39.4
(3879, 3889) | 0.08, 27.7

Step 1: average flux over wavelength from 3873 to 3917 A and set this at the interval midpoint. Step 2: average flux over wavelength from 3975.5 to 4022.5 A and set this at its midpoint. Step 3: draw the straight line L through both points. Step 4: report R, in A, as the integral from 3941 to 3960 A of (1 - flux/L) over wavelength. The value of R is 2.3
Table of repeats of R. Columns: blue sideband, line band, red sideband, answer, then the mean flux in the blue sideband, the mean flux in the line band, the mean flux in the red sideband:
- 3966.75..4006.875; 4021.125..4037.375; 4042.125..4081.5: -1.2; 36.3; 42.1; 41.5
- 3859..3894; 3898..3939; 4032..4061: 7.0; 28.3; 26.1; 42.1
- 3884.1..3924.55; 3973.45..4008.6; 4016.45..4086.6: -2.5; 31.5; 40.6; 42.3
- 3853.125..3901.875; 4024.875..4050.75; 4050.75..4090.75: -0.8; 29.1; 41.8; 43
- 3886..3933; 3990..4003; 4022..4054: -1.8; 29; 43.2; 42.3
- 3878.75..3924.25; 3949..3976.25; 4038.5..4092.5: 7.6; 31.5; 25.5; 42.6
